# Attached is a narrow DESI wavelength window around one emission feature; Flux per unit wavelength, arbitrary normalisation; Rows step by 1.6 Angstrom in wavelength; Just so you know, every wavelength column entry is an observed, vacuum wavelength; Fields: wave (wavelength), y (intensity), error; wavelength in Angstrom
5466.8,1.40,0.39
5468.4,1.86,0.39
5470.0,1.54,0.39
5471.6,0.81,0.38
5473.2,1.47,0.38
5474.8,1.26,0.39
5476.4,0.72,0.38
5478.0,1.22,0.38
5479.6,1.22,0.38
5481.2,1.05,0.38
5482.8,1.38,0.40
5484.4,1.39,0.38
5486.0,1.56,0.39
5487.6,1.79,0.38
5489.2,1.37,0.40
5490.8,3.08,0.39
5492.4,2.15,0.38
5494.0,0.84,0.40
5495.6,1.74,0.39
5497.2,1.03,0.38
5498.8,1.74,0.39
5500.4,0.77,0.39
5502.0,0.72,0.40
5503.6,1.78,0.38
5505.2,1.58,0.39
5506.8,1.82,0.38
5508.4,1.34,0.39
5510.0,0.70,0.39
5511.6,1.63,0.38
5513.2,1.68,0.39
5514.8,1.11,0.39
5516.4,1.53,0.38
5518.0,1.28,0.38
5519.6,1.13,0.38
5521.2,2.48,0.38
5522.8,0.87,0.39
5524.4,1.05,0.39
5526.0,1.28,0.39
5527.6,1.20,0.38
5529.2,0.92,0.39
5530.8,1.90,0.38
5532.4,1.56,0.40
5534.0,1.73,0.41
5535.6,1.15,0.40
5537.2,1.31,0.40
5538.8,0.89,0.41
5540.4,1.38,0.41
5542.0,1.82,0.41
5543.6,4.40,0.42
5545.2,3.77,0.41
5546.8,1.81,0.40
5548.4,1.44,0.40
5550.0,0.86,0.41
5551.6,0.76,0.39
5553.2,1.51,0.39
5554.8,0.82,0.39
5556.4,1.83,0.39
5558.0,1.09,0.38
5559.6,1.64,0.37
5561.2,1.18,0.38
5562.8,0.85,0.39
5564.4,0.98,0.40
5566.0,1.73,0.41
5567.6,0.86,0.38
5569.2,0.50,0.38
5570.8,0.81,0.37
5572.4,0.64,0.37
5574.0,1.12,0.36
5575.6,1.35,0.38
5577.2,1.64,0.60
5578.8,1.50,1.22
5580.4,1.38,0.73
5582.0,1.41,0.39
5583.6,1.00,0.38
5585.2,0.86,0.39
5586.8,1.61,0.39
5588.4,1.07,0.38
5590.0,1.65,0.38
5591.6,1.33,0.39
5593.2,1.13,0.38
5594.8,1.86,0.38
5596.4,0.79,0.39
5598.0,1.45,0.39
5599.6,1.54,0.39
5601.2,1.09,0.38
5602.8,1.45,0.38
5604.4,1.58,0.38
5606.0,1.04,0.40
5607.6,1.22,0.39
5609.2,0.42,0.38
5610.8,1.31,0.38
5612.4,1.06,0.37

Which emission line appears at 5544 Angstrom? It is [O III]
